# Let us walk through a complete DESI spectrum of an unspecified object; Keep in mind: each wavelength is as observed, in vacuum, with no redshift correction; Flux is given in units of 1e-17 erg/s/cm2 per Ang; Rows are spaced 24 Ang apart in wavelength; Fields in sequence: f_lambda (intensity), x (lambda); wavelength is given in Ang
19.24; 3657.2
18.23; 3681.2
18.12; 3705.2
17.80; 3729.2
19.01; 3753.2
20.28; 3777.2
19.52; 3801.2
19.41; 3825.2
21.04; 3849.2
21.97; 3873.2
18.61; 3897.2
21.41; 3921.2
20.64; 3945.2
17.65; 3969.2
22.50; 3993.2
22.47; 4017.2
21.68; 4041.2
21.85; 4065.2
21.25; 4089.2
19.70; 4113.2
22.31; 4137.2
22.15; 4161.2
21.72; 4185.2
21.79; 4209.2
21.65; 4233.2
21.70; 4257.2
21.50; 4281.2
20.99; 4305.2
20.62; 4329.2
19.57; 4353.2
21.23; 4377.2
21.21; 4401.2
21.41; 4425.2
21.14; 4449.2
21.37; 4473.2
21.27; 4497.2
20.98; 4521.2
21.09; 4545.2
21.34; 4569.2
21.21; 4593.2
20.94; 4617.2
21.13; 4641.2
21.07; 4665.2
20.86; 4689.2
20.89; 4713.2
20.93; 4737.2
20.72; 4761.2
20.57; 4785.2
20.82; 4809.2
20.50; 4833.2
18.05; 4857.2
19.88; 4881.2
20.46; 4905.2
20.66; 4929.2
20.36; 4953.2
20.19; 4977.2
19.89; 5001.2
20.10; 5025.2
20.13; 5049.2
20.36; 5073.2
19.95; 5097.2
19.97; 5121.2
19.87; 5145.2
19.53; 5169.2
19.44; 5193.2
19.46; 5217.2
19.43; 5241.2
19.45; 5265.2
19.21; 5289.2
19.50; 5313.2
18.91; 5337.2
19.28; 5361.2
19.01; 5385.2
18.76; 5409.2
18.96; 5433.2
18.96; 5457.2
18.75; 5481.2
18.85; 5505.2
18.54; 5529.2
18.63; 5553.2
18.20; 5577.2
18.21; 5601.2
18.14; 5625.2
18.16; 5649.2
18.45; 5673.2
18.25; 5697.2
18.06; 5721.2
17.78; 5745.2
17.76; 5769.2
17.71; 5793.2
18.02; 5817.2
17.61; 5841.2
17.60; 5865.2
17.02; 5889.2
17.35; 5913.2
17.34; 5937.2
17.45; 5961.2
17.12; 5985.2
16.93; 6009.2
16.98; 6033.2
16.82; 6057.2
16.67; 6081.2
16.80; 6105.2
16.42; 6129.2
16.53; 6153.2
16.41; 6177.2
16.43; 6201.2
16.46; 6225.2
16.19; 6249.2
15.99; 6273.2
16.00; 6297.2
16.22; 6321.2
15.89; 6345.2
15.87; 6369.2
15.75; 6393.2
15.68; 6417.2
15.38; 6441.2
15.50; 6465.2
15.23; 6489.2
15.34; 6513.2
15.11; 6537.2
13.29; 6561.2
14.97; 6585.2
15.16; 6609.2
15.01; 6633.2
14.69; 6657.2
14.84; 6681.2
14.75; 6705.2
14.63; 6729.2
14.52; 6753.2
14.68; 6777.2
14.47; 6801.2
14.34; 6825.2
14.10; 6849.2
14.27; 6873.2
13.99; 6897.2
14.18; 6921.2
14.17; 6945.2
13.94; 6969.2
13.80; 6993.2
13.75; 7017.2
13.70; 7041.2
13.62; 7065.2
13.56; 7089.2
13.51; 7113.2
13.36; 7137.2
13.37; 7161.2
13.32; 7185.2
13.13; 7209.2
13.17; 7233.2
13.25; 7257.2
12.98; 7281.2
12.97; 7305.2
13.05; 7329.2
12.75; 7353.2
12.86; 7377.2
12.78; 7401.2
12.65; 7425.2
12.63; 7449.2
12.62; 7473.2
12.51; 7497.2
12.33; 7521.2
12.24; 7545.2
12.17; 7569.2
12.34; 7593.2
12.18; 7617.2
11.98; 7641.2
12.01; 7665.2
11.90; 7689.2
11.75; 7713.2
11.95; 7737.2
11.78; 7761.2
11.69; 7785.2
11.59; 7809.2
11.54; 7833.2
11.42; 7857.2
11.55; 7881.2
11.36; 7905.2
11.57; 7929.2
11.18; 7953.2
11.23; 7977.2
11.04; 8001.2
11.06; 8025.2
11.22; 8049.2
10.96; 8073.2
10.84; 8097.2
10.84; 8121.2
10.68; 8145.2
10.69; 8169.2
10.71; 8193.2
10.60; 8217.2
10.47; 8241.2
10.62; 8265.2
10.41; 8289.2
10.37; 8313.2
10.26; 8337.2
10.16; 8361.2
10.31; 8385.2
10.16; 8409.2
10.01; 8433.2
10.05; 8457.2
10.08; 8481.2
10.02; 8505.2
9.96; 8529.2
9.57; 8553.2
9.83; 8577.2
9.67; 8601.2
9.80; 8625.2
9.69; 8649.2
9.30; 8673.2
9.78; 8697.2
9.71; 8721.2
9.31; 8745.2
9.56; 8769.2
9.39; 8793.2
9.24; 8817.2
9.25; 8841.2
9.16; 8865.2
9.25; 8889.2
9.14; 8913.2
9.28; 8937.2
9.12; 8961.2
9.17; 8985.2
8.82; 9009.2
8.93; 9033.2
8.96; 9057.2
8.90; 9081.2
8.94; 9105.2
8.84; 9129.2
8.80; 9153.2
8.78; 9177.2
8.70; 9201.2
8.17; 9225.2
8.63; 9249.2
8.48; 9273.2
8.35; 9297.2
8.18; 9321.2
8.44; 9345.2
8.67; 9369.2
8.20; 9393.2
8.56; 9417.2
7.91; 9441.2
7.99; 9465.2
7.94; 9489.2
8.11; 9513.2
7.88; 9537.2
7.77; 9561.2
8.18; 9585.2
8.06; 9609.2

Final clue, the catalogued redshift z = 0.00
